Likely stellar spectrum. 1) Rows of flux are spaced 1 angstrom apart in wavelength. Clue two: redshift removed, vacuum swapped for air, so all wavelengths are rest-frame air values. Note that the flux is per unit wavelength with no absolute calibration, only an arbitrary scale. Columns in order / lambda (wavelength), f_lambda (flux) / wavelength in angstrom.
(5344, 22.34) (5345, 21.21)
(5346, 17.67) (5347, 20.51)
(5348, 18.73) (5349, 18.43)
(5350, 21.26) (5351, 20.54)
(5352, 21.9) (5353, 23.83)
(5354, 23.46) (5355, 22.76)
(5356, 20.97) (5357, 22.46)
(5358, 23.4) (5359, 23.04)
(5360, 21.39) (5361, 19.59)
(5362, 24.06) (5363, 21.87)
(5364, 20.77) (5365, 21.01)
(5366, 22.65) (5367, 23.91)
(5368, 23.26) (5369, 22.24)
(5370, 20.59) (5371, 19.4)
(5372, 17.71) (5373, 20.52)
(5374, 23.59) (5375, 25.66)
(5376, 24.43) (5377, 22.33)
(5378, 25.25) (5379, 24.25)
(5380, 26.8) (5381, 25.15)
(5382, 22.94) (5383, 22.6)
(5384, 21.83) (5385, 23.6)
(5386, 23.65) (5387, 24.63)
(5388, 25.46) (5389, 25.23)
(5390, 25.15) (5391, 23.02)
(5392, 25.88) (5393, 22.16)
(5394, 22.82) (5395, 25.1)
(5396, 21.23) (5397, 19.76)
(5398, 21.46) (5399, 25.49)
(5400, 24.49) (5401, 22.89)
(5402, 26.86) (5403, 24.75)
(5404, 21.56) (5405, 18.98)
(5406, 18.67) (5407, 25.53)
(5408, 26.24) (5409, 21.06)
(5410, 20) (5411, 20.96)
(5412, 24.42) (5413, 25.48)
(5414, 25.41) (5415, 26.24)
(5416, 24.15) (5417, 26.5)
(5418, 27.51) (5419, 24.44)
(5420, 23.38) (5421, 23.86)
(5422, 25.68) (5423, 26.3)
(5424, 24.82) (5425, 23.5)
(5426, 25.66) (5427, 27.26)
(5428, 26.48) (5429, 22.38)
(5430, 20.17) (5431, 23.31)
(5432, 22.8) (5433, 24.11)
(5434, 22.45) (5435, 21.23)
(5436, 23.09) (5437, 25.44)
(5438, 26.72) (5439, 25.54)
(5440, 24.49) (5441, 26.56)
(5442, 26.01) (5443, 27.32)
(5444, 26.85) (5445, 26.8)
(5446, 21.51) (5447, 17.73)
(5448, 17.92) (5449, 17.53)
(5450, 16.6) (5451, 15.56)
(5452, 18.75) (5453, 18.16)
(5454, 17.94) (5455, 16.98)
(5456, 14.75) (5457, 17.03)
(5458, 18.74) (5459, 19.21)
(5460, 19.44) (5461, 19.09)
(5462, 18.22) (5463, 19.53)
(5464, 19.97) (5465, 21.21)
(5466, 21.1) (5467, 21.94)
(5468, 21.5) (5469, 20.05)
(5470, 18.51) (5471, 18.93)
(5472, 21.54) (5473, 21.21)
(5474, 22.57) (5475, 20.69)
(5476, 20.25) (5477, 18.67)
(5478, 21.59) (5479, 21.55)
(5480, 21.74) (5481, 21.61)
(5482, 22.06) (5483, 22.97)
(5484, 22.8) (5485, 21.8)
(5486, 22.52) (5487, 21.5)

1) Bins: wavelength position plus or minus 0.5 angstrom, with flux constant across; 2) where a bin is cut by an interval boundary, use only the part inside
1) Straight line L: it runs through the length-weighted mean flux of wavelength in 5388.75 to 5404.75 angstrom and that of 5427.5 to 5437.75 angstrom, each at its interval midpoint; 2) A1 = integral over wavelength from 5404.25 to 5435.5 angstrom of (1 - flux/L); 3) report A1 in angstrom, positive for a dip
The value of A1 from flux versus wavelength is -0.7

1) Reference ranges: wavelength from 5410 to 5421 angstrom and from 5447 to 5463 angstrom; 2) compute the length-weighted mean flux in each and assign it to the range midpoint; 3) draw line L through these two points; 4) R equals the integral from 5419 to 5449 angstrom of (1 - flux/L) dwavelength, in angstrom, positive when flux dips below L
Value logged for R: -3.8 angstrom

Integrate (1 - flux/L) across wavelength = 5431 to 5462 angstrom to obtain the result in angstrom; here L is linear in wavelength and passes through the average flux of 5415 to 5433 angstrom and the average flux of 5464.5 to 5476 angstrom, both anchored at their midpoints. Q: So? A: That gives 2.2 angstrom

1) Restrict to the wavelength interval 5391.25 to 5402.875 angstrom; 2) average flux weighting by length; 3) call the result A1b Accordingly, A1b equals 23.5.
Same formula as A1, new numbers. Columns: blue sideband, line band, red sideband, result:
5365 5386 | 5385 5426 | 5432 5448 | -0.7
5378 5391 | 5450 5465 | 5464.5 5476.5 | 2.2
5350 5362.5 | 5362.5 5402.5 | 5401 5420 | -0.3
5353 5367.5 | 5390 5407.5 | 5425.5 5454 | -0.4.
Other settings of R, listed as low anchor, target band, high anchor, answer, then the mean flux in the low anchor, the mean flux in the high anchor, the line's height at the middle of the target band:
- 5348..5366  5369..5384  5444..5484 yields -1.0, 21.7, 19.9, 21.4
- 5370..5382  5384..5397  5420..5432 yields -0.2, 23.1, 24.4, 23.4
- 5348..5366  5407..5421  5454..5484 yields -2.3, 21.7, 20.1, 20.9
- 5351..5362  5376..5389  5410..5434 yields -0.5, 22.3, 24.4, 23.1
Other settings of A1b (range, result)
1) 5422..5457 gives 22.4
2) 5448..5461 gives 17.6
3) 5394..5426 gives 23.8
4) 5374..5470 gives 22.8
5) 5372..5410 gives 23.4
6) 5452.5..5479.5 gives 19.6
